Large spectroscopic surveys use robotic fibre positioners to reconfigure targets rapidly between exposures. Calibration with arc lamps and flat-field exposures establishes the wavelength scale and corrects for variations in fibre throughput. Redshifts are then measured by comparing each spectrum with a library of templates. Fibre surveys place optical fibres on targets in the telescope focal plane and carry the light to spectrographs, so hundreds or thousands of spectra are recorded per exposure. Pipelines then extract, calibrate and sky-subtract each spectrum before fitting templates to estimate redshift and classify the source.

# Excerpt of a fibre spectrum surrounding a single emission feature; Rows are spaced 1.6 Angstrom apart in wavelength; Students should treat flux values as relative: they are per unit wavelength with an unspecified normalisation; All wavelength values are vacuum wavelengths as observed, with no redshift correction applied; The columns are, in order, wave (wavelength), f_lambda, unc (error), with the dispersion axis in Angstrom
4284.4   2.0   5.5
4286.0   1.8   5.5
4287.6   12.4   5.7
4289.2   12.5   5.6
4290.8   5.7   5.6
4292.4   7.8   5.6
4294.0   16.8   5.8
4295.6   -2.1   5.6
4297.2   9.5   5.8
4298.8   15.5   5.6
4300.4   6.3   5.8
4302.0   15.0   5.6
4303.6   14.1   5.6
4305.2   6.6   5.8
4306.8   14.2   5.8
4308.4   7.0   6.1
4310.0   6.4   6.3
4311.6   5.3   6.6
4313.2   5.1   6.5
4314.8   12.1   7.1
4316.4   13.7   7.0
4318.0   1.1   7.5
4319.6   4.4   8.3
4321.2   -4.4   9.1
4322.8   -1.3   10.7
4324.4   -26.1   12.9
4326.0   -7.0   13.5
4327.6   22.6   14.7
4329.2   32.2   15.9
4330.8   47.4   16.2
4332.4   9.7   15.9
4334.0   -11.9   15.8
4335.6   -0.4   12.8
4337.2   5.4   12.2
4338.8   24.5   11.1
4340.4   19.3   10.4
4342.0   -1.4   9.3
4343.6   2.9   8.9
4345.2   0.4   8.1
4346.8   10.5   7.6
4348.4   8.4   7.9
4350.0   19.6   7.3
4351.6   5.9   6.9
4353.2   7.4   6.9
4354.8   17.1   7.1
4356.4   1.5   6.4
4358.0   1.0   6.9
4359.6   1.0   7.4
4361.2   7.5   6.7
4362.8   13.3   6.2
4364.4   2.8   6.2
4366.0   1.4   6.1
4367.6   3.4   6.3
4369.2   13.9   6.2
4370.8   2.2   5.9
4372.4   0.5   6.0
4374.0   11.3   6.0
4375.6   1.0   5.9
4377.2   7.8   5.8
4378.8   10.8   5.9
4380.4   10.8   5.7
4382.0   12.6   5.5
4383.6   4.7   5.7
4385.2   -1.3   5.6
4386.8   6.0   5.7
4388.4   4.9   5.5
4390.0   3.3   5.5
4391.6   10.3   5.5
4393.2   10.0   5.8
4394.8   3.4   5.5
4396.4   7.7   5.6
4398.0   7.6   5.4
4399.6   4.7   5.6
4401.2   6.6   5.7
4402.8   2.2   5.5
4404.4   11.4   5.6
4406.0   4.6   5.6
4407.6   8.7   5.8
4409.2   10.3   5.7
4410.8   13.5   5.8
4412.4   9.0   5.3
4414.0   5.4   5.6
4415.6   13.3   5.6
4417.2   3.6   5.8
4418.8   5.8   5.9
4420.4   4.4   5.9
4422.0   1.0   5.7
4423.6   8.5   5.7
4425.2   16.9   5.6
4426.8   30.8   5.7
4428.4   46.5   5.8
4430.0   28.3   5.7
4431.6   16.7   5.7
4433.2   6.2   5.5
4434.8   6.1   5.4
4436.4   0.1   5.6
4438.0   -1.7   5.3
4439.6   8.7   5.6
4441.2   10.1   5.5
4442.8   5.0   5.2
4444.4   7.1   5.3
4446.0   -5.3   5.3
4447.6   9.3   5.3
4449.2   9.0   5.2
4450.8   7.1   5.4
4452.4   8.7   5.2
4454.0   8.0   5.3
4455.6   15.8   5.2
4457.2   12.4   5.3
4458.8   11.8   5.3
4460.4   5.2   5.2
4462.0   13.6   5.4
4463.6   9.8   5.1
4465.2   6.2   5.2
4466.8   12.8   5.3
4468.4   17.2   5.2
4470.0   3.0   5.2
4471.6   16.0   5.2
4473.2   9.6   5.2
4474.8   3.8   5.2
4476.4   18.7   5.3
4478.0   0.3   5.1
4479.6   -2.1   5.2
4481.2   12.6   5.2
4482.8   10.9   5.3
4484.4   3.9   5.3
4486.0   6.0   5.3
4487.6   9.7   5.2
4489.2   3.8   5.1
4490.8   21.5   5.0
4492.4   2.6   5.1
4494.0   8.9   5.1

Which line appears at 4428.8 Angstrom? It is [O II] 3727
